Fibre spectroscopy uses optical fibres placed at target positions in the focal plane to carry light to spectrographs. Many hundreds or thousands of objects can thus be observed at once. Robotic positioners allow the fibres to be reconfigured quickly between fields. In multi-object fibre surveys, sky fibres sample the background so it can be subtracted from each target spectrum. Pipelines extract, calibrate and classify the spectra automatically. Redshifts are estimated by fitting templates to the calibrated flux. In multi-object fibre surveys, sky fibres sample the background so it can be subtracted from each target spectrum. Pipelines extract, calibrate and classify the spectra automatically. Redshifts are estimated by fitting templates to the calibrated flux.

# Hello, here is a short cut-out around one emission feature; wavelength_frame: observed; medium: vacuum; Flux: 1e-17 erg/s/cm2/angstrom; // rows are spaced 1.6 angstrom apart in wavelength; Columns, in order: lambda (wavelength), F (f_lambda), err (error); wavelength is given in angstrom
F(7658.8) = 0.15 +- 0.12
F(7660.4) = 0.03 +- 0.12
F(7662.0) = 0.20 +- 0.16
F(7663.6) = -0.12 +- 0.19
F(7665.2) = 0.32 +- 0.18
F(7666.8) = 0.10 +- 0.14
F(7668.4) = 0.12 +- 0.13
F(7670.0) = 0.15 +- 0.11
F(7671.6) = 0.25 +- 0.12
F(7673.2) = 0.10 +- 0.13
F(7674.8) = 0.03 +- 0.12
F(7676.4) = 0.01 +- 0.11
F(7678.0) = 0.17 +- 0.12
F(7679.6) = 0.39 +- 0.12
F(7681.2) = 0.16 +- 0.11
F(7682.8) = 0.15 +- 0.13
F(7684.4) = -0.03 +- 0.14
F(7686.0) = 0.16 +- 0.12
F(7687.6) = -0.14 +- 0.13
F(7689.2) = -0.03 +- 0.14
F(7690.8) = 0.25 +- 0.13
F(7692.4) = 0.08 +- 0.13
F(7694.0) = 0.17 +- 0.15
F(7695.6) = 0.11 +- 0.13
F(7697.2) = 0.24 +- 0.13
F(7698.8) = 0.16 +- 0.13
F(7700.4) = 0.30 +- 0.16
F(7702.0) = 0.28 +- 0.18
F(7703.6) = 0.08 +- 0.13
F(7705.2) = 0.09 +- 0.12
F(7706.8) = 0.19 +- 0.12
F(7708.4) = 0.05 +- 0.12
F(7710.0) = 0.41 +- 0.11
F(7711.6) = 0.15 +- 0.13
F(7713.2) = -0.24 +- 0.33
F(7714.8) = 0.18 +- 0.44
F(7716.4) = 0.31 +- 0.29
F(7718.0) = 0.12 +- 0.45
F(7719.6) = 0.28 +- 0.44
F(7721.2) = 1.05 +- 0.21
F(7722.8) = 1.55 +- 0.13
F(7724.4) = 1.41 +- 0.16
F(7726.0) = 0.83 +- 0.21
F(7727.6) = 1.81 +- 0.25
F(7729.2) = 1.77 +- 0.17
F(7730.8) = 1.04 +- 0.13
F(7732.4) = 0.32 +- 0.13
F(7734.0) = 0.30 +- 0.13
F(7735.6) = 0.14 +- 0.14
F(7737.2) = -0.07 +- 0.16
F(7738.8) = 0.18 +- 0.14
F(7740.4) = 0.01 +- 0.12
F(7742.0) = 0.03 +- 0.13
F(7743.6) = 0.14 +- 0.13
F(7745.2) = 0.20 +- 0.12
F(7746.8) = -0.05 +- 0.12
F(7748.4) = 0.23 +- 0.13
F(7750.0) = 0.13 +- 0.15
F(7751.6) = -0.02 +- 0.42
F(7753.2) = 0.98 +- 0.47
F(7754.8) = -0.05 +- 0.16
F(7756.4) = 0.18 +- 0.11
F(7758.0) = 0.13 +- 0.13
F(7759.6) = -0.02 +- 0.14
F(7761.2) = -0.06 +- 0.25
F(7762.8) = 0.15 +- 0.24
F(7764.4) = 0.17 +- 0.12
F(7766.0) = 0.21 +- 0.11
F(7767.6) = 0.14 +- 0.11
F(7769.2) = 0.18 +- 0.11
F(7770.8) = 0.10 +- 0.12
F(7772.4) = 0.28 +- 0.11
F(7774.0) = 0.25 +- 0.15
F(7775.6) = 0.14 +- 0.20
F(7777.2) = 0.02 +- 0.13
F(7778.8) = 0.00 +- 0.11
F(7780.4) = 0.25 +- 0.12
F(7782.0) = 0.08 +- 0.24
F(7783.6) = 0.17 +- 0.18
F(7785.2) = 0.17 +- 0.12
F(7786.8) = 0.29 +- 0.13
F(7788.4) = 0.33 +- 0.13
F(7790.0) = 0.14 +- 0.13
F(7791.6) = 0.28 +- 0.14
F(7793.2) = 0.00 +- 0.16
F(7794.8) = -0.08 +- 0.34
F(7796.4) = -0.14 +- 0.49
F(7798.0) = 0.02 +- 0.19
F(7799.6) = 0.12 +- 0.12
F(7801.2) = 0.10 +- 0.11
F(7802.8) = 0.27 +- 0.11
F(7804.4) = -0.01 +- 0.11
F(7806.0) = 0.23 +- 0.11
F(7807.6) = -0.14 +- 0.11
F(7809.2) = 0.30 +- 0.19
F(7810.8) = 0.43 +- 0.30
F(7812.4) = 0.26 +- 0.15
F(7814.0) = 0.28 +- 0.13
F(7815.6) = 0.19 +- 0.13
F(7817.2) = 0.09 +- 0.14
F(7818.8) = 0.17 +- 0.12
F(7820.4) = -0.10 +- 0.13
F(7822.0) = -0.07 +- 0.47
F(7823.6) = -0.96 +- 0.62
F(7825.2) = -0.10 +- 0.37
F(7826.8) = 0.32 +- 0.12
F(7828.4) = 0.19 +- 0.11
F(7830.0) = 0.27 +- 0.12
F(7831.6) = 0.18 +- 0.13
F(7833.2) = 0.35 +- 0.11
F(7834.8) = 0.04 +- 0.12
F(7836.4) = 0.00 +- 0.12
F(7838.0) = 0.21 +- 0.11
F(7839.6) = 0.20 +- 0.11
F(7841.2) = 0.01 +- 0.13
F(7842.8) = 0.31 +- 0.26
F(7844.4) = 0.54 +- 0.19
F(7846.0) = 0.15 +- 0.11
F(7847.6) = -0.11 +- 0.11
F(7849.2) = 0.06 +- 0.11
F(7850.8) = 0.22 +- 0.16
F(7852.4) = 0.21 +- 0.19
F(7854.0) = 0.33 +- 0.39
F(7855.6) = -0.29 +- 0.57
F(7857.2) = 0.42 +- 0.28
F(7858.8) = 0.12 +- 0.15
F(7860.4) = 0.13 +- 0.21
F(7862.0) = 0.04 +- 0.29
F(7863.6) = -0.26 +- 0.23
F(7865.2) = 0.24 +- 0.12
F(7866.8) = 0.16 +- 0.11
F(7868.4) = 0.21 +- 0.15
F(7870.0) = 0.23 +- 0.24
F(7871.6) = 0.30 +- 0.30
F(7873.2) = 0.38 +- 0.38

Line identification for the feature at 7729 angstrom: [O II]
